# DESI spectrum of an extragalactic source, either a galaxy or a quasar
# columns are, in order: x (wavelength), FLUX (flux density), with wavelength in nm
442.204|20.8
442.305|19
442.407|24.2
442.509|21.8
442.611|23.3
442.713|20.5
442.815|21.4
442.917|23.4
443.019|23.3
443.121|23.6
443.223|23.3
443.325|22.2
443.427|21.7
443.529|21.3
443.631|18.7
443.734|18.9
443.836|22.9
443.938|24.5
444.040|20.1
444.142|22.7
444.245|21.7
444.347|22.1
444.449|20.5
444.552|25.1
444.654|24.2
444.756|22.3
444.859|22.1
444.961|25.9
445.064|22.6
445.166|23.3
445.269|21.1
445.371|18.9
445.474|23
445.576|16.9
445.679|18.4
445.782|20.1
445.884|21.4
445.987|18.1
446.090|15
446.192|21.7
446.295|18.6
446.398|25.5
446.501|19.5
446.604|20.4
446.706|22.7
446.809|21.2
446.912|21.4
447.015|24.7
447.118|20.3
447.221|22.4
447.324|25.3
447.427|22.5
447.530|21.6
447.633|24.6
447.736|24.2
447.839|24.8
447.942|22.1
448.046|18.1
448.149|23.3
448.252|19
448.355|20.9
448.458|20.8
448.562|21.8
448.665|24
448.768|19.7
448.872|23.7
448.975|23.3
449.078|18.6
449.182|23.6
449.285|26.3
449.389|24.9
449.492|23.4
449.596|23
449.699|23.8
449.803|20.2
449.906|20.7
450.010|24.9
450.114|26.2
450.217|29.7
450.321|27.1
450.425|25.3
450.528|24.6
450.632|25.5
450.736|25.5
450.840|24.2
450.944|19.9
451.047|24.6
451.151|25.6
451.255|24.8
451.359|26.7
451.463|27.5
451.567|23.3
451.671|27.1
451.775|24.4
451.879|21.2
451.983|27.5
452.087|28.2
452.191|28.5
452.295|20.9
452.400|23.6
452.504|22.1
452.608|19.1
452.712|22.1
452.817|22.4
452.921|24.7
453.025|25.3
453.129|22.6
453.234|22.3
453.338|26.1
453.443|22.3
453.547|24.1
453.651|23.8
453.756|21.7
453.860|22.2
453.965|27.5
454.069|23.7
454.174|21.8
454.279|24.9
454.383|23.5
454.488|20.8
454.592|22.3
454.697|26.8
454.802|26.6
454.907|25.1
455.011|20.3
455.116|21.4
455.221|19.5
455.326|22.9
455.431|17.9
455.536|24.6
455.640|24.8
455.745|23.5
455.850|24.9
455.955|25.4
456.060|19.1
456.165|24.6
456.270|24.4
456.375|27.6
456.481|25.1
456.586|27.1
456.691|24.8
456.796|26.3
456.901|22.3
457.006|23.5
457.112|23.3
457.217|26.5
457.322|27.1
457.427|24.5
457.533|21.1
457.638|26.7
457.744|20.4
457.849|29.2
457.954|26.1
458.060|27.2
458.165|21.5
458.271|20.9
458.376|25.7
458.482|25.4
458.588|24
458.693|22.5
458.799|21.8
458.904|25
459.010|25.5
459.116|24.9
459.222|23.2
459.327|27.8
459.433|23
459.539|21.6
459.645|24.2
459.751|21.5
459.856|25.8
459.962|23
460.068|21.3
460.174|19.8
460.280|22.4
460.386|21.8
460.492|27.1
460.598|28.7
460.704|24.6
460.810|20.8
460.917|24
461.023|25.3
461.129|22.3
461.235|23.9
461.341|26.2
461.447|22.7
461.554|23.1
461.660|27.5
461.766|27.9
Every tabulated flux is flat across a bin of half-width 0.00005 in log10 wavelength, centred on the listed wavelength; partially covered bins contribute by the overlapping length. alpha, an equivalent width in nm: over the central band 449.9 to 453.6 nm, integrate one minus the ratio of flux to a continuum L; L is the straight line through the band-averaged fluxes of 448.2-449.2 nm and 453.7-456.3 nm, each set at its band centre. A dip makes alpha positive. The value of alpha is -0.37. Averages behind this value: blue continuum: 21.5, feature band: 24.5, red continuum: 23.2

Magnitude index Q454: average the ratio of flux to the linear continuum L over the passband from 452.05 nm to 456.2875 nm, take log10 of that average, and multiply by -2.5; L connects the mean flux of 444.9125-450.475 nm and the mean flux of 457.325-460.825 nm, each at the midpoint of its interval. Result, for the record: -0.01 mag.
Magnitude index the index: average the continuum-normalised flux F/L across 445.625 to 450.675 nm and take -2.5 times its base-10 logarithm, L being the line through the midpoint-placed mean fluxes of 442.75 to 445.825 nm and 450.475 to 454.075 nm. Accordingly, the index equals 0.03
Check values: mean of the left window 21.9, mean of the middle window 22.4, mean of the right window 24.2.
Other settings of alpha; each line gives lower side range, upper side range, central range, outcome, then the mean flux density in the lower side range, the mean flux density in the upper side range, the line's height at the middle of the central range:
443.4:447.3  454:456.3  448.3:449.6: -0.033 nm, 21.4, 23.2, 22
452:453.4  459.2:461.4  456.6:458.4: -0.062 nm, 23.8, 23.7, 23.7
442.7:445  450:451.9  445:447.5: 0.238 nm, 22.3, 25.2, 23.3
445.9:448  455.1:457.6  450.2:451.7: -0.172 nm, 21.8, 23.9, 22.7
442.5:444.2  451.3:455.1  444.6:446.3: 0.115 nm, 22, 23.9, 22.4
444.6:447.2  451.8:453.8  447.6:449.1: 0.006 nm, 21.2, 23.6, 22.1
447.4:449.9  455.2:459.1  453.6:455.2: 0.012 nm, 22.4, 24.2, 23.6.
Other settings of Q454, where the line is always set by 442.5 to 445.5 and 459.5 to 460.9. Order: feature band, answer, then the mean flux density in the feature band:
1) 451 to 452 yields -0.11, 25.2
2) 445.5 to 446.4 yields 0.16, 19.3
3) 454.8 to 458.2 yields -0.05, 24.1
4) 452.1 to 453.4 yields -0.03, 23.4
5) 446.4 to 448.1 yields 0.00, 22.3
